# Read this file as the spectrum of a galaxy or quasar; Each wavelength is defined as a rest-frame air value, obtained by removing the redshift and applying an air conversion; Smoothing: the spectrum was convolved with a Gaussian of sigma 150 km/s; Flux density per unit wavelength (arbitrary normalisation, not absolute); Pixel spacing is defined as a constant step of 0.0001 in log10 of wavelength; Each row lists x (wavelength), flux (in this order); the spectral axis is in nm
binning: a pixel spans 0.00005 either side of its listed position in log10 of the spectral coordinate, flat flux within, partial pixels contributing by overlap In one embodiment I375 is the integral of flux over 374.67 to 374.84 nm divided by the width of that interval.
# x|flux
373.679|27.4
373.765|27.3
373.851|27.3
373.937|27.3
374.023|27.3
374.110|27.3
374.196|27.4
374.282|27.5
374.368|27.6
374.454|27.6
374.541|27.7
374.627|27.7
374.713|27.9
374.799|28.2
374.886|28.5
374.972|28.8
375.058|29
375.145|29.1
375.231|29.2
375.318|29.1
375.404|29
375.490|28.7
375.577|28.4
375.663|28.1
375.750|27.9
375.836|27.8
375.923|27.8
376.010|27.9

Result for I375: 28.1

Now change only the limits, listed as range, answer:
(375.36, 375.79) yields 28.4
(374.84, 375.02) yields 28.7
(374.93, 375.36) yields 29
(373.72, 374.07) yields 27.3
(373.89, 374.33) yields 27.4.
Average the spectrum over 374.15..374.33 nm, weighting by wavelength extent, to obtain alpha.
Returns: 27.5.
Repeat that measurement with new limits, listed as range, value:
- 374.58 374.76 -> 27.9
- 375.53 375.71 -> 28.2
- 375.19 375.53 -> 29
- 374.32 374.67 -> 27.6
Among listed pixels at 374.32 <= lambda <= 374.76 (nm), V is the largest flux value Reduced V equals 27.9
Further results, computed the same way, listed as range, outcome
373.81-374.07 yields 27.3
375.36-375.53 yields 29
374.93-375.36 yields 29.2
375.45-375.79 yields 28.7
